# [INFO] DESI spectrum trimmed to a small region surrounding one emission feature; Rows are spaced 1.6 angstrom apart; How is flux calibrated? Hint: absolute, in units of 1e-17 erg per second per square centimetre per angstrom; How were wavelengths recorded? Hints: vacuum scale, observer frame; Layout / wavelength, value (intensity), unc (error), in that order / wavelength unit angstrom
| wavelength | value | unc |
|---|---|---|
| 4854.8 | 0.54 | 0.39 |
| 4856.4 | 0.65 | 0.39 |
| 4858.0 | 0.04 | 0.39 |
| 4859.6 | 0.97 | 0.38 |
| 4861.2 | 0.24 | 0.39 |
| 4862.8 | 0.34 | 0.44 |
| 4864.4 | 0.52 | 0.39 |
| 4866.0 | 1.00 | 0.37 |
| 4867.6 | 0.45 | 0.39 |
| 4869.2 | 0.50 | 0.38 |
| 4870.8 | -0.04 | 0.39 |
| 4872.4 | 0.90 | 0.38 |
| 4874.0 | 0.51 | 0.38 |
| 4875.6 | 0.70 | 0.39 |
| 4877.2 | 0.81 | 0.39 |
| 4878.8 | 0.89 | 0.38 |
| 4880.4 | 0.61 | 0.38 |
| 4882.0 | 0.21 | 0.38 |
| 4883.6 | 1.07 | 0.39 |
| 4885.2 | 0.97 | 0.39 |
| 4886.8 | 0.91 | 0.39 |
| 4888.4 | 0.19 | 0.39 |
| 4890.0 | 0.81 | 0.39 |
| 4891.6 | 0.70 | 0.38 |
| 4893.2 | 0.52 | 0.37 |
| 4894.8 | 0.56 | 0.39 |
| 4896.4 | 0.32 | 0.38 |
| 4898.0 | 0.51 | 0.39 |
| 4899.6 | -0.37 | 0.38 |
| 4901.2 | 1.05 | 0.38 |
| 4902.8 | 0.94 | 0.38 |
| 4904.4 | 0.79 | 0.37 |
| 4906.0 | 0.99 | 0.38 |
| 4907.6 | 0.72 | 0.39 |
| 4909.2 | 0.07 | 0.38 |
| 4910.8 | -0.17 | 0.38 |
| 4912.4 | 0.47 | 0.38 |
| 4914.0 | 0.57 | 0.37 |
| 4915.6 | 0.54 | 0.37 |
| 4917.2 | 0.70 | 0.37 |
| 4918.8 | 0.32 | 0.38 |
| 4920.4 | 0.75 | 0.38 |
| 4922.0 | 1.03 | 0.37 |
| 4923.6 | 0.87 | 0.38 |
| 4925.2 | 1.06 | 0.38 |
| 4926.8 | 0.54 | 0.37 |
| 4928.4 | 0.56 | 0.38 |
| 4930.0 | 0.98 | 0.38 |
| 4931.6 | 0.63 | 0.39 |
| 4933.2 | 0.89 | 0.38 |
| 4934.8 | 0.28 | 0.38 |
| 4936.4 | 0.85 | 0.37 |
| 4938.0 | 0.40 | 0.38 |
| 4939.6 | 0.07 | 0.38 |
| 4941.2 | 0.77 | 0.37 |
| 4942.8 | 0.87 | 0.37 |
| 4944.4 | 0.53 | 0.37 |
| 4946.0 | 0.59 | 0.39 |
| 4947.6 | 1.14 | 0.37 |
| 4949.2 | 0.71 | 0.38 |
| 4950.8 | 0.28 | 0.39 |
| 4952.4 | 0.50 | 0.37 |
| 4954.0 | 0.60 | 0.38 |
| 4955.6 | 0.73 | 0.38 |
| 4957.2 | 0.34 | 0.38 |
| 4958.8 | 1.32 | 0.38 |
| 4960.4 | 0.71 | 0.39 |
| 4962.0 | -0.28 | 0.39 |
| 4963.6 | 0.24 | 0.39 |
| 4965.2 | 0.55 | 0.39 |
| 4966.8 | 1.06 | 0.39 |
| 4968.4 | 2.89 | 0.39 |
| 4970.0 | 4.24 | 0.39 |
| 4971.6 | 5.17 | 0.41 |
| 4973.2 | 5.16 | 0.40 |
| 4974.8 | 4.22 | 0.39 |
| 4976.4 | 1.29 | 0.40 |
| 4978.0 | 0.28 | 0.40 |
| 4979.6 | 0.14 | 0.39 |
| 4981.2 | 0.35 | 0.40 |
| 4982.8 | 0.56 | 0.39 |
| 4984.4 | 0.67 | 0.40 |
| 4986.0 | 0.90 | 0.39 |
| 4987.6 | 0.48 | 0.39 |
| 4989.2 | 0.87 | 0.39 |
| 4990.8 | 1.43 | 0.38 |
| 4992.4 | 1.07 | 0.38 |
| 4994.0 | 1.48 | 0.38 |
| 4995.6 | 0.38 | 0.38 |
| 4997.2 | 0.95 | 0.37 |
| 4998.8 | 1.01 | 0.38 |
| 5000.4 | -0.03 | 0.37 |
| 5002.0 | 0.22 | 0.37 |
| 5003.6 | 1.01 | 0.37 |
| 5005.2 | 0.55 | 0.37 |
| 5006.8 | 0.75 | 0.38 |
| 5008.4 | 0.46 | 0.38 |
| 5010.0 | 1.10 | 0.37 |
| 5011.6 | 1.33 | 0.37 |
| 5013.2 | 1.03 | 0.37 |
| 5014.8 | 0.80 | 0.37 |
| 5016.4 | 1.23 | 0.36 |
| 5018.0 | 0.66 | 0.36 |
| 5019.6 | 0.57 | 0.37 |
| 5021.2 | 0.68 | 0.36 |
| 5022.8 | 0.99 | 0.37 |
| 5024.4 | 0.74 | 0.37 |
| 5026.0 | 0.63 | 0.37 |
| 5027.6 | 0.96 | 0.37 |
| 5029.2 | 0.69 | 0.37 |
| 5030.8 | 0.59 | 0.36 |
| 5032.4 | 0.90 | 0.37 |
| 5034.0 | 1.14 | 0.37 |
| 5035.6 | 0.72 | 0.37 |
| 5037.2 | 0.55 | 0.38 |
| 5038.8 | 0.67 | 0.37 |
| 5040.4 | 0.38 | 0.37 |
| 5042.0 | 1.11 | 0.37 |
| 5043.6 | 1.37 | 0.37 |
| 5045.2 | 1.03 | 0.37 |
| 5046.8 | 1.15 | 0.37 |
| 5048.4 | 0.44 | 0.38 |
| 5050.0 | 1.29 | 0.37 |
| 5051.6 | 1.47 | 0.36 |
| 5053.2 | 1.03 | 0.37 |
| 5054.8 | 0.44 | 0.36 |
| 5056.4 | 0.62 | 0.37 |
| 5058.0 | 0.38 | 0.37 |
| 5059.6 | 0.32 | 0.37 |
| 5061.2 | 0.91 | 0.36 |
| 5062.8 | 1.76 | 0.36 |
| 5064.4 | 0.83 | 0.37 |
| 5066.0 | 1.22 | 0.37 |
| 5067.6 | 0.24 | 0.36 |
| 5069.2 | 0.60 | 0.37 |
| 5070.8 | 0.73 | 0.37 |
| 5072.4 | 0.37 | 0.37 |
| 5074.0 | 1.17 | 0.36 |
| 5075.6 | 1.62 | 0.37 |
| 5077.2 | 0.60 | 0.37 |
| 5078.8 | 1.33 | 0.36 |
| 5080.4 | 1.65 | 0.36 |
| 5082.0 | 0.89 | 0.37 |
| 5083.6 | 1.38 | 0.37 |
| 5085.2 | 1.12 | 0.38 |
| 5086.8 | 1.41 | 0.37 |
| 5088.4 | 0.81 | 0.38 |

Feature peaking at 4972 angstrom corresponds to [O II] 3727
